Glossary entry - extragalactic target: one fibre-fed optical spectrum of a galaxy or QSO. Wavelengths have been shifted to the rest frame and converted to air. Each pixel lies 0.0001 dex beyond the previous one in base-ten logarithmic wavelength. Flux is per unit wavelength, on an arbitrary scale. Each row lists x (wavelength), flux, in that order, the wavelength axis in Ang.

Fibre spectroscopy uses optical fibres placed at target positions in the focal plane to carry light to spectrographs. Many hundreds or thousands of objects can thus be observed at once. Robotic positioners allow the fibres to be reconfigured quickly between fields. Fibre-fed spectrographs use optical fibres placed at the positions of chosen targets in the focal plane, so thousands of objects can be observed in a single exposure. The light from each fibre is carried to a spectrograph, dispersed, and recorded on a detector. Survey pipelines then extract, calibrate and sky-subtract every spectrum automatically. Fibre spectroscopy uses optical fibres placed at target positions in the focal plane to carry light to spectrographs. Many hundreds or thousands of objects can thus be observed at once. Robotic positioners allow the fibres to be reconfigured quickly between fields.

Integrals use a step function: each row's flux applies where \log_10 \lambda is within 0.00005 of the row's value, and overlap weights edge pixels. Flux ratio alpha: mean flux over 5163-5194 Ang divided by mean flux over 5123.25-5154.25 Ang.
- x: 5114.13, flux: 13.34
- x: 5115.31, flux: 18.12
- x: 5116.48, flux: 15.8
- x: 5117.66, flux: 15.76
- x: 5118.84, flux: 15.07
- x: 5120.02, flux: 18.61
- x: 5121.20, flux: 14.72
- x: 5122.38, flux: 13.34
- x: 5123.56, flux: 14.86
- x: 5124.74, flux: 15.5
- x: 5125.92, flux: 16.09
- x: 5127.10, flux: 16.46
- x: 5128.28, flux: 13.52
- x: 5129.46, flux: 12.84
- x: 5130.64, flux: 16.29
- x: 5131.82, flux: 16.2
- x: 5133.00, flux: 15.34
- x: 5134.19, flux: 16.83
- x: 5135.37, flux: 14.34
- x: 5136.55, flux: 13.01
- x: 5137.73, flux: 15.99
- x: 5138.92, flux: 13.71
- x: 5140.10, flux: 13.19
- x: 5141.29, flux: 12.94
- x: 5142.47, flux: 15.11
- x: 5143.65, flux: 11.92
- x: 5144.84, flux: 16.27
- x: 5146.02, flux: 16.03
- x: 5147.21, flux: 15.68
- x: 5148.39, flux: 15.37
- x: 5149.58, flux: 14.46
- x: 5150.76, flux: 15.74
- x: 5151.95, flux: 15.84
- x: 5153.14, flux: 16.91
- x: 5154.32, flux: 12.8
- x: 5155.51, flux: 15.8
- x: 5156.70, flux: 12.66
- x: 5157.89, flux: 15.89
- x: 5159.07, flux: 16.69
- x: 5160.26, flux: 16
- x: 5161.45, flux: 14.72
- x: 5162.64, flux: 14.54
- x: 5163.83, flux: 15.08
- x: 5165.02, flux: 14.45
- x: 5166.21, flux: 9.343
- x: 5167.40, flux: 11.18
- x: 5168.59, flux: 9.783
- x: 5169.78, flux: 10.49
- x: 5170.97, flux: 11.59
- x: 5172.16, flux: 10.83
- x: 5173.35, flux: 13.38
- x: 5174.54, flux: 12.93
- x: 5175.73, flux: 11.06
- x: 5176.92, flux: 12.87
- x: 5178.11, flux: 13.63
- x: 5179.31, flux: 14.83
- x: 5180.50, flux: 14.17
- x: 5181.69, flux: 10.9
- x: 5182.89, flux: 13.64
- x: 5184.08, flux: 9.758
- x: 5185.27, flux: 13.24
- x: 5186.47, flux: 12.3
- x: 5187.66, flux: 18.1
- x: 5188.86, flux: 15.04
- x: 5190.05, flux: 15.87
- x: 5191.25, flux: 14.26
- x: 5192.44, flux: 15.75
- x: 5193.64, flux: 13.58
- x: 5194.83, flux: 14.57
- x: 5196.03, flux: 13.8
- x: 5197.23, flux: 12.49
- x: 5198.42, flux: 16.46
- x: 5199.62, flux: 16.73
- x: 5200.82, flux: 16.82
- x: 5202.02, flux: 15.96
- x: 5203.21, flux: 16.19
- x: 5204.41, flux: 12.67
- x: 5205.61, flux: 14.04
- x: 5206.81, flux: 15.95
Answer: 0.87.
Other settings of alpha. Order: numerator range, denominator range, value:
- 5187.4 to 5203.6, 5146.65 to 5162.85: 1.01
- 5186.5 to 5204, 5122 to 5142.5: 1.04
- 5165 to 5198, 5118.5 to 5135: 0.84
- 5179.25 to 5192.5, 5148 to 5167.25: 0.95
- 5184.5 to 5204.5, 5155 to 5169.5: 1.09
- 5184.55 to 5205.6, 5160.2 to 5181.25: 1.17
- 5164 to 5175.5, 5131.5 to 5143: 0.80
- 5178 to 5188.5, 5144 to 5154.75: 0.87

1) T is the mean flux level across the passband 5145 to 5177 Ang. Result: 13.8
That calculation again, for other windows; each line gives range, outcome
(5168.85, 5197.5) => 13.3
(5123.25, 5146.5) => 14.8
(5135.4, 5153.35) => 14.8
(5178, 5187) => 12.8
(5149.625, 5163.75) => 15.2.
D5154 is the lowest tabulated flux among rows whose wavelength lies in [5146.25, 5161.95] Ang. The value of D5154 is 12.66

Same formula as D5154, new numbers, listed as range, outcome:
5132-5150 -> 11.92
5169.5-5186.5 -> 9.758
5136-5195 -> 9.343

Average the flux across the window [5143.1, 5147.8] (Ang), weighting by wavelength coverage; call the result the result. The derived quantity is 15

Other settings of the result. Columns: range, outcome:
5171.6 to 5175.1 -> 12.4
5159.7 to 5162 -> 15.4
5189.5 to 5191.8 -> 15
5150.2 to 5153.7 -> 16.1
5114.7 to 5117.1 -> 16.9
